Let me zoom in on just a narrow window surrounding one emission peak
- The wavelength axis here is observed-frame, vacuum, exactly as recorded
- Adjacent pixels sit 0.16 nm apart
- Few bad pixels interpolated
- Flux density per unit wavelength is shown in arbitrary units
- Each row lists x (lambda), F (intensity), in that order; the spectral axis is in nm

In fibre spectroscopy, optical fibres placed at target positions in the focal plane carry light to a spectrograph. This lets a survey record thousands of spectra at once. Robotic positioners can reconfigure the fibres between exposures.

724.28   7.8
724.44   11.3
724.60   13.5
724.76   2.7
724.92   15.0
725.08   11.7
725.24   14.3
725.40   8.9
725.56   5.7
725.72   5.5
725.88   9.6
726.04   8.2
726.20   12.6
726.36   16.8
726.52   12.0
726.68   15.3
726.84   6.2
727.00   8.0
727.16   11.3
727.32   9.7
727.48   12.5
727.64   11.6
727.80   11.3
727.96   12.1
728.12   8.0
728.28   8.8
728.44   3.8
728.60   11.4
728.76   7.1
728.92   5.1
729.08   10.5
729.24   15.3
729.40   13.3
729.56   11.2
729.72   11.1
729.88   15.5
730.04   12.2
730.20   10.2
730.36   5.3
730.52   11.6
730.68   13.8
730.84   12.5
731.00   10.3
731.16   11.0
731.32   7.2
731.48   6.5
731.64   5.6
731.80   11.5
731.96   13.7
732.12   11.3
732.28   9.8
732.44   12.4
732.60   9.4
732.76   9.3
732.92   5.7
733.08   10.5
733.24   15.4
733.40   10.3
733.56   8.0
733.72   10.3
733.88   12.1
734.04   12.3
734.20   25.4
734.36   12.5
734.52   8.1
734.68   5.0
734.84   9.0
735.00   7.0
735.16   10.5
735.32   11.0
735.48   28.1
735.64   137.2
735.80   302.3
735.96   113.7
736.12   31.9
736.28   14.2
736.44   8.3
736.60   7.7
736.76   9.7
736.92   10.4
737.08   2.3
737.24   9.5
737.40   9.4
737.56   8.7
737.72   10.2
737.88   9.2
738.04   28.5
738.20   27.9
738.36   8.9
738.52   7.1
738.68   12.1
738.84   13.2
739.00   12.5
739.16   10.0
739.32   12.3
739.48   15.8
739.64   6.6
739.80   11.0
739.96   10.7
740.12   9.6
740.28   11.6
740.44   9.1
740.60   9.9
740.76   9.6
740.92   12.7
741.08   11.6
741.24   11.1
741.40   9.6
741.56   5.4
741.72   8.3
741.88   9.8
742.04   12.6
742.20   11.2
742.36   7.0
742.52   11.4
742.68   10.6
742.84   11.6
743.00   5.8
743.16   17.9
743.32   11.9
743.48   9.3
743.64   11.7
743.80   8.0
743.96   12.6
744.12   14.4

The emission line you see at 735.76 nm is H-alpha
